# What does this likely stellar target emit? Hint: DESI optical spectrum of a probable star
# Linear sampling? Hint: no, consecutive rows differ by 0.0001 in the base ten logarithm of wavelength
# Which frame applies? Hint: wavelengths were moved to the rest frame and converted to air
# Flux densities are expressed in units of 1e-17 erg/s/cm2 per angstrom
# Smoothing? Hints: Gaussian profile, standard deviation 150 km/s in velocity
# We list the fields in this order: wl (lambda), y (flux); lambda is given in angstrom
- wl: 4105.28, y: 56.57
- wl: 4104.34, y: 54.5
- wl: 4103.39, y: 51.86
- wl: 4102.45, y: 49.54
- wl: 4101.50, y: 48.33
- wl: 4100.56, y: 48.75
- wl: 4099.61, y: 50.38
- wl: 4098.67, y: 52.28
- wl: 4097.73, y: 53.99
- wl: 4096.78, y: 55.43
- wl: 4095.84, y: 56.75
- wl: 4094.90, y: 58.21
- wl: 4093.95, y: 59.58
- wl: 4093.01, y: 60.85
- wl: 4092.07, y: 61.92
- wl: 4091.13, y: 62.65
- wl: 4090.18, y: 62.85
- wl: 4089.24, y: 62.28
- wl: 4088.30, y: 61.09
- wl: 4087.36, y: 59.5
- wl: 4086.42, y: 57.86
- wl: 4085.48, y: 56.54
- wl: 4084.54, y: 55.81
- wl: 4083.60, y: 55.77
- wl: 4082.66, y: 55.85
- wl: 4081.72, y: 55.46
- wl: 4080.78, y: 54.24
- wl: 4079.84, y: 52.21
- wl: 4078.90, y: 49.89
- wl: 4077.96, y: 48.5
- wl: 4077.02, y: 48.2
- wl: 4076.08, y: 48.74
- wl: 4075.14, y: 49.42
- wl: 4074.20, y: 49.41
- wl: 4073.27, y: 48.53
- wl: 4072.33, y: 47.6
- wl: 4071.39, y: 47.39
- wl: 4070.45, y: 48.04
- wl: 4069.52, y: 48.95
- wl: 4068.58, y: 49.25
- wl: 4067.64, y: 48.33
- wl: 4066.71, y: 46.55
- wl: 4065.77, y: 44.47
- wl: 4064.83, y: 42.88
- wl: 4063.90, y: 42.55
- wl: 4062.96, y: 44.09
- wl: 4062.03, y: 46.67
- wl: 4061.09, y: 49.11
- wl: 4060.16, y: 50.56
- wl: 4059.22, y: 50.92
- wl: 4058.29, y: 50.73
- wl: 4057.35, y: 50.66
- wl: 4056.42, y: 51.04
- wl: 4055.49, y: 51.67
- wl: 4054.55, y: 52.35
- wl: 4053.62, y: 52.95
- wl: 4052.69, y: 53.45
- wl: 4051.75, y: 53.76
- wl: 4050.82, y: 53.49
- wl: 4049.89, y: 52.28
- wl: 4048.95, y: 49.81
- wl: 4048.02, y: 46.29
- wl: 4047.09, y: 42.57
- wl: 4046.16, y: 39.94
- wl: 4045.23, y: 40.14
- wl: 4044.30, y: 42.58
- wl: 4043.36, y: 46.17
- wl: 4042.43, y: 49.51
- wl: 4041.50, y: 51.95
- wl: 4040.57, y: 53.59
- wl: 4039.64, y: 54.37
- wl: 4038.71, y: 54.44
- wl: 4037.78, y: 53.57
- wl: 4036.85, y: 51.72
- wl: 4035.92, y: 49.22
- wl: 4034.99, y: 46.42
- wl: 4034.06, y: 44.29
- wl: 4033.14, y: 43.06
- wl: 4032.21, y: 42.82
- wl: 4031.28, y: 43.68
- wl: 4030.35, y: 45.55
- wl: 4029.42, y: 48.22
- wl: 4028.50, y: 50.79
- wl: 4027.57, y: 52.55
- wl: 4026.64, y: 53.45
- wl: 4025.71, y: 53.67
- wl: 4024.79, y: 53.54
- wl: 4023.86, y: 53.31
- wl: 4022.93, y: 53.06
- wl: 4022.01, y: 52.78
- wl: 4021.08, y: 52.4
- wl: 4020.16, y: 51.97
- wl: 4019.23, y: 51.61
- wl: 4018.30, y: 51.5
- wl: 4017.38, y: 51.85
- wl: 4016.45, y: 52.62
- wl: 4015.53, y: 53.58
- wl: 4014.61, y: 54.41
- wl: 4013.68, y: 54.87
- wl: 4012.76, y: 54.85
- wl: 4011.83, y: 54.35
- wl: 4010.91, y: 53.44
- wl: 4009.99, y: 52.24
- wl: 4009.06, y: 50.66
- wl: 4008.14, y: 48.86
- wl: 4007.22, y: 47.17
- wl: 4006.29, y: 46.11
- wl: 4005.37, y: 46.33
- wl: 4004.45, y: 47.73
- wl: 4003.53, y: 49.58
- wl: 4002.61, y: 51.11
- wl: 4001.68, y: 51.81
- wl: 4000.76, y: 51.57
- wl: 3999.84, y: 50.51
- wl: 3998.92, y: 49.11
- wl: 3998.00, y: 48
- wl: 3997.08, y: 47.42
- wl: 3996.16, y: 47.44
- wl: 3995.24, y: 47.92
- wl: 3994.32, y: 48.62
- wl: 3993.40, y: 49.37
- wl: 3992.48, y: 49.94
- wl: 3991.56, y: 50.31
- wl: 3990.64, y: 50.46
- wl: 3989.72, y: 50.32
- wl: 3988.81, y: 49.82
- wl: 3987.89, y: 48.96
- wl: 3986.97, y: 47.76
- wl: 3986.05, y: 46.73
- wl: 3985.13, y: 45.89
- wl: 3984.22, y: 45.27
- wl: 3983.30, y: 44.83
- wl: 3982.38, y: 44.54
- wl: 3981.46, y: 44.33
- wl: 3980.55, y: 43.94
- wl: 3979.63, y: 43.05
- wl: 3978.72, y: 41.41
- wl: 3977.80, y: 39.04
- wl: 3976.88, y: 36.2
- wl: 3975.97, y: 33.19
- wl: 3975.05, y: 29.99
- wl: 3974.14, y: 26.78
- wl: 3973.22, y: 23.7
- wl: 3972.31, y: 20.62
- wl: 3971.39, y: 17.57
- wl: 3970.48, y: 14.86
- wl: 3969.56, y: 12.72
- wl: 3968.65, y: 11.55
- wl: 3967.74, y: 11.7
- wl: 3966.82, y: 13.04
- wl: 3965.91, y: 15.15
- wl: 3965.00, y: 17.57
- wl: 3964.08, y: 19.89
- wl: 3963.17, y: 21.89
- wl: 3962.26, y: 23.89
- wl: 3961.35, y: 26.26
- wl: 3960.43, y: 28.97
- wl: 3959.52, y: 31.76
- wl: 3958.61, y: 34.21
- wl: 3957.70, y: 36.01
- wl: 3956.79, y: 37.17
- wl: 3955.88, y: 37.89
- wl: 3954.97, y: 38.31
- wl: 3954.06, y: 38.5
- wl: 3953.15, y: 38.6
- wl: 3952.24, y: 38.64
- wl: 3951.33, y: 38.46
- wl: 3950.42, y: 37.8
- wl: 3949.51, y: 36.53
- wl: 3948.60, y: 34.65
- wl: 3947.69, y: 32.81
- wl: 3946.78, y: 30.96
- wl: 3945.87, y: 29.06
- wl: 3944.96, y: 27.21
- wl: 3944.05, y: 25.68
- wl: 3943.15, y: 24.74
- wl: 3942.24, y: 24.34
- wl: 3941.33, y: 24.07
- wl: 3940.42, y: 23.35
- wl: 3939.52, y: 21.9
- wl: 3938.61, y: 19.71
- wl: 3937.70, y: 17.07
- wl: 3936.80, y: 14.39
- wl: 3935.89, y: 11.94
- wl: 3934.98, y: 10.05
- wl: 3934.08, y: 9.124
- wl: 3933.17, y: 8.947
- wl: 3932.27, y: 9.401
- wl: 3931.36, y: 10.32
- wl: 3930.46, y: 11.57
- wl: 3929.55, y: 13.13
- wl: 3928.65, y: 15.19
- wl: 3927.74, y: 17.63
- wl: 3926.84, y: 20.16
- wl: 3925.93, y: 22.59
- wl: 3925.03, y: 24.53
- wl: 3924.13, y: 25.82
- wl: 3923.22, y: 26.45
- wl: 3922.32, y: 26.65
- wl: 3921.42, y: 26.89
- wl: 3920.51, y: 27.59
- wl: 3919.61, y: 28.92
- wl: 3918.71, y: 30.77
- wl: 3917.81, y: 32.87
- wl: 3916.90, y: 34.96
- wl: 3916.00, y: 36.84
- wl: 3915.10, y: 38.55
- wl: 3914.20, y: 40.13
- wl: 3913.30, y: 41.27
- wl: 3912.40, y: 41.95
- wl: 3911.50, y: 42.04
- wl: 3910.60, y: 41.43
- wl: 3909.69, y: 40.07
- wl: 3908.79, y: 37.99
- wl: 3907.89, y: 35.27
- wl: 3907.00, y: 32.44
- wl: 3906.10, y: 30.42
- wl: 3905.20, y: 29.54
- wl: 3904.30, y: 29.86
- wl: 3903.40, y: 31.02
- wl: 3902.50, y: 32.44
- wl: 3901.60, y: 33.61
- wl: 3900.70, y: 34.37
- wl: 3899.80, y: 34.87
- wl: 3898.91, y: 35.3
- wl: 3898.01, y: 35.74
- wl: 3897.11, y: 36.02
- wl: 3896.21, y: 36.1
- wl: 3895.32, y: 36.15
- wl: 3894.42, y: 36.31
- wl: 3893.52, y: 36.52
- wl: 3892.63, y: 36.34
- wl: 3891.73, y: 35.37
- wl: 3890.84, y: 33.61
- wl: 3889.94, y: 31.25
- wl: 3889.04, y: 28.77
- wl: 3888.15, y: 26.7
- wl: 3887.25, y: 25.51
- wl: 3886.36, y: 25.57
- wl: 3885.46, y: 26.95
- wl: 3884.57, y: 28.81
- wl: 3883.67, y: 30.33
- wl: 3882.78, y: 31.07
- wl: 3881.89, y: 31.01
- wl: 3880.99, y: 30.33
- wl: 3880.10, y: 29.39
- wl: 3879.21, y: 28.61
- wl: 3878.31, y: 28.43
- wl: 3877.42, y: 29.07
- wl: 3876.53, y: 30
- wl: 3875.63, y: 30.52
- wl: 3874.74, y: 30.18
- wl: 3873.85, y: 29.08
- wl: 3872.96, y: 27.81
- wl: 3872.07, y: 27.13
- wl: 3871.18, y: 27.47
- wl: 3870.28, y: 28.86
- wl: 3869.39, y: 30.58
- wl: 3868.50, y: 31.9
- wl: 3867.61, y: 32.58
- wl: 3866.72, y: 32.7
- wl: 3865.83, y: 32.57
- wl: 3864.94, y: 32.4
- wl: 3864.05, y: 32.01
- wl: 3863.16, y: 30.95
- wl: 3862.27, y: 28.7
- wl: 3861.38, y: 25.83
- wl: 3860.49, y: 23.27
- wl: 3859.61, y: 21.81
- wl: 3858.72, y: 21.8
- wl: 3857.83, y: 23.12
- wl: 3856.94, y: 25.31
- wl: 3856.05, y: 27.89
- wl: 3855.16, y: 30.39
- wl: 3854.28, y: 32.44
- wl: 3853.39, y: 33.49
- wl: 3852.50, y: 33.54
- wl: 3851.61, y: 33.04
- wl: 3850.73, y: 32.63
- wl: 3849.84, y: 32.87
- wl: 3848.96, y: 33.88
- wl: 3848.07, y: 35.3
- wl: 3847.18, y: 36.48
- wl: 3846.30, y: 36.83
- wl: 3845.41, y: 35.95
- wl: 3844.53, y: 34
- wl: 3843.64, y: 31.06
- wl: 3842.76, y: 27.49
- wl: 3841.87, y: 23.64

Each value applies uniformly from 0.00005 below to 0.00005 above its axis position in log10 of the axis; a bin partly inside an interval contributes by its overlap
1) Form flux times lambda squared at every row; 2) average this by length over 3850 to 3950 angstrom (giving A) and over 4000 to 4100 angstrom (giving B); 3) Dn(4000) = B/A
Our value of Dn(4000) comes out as 1.93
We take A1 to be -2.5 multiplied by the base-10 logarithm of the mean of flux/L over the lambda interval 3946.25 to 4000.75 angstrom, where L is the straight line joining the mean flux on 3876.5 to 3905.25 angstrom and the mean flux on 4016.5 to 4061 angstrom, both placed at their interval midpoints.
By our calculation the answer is 0.17 mag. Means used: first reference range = 31.7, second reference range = 49.9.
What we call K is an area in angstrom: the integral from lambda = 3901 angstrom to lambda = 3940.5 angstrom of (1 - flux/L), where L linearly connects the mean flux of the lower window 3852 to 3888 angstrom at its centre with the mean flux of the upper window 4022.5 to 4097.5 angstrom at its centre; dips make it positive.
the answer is 9.3 angstrom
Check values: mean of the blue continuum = 29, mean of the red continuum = 51.1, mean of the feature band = 26.3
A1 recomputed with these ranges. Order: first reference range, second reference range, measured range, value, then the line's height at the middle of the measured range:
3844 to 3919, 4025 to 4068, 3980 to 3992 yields -0.109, 42.6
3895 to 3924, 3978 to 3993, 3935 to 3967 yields 0.428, 41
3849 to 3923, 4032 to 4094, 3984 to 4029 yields -0.134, 44.7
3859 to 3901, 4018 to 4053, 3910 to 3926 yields 0.067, 35.3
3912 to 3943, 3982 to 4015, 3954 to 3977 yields 0.415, 37.2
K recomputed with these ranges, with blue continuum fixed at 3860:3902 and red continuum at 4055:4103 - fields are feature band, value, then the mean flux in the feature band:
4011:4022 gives -1.8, 53.1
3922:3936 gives 7.6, 16.5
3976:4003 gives -2.7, 46.9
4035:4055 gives -0.4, 49.6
